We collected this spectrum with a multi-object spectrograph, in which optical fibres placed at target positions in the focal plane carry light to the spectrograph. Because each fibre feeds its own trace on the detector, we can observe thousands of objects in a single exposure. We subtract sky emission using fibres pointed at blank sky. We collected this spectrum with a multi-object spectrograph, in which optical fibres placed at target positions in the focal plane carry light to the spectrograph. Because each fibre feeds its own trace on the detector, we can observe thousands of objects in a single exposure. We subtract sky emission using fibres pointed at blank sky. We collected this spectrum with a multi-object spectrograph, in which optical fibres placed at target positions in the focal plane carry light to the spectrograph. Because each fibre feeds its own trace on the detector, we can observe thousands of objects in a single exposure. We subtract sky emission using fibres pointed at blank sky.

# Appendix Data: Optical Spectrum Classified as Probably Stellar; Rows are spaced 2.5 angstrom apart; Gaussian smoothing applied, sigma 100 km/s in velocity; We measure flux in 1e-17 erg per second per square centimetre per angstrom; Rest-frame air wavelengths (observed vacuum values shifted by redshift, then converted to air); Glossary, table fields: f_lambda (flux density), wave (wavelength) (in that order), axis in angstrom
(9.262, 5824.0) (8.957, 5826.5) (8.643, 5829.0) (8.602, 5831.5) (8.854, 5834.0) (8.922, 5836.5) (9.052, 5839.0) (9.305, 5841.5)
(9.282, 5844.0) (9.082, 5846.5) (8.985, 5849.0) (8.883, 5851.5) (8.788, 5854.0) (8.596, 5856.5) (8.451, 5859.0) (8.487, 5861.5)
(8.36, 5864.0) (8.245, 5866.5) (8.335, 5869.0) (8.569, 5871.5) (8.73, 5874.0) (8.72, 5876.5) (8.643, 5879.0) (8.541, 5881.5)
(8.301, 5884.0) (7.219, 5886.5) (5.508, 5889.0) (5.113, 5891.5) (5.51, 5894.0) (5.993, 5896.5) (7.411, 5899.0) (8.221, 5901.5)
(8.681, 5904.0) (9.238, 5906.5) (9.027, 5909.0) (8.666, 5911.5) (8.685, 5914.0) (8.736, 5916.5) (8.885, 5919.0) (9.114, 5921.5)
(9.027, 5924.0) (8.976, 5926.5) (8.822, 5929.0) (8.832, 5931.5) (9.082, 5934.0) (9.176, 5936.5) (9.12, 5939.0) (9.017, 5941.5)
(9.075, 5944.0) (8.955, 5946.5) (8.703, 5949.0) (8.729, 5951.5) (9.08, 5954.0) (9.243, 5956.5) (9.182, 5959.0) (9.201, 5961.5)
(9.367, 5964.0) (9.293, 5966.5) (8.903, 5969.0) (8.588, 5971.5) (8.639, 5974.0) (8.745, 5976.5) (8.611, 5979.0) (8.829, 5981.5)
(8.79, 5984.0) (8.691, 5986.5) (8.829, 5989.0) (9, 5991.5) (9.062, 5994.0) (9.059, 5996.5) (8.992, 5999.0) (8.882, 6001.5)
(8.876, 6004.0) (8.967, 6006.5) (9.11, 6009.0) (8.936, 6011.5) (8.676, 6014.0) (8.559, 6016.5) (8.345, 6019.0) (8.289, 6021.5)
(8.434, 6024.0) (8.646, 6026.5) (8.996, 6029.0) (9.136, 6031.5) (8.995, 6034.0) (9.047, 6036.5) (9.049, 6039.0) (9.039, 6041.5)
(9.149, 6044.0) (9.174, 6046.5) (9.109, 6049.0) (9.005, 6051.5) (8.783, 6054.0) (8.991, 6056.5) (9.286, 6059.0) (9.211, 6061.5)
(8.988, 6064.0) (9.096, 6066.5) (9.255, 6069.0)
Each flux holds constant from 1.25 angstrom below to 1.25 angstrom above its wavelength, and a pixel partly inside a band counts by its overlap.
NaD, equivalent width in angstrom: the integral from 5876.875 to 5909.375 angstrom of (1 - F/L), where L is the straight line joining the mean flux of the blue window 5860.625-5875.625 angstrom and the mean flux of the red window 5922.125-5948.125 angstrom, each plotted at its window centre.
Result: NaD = 4.43 angstrom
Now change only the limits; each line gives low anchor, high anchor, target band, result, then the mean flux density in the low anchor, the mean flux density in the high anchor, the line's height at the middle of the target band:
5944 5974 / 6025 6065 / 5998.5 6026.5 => 0.9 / 9.01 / 9.03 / 9.02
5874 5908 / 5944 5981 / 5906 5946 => -3.6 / 7.53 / 8.95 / 8.22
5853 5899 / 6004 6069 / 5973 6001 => -0.9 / 7.77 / 8.93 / 8.57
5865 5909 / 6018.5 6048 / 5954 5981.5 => -2.0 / 7.75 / 8.87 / 8.37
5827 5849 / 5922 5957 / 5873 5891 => 2.3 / 8.97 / 8.99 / 8.98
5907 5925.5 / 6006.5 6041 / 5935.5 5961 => -0.5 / 8.89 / 8.8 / 8.86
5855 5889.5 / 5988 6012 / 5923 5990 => -1.7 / 8.26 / 8.97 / 8.73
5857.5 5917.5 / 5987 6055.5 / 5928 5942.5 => -1.2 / 7.97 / 8.89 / 8.3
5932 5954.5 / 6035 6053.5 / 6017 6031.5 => 0.7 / 8.98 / 9.07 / 9.05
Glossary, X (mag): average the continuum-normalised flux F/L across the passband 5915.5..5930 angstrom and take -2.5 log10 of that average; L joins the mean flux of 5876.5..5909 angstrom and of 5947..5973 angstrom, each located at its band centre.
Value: -0.10 mag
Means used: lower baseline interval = 7.48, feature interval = 8.93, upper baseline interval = 9.02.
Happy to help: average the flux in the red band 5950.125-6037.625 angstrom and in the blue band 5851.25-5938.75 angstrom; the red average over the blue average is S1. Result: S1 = 1.1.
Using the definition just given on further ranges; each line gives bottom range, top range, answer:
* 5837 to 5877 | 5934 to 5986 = 1.02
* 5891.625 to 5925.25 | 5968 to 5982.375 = 1.07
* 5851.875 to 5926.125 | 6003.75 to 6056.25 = 1.09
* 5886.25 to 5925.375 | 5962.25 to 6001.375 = 1.14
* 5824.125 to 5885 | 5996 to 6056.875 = 1.02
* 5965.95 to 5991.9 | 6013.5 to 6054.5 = 1.01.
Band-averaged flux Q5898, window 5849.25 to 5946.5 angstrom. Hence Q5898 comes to 8.35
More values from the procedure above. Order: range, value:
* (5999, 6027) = 8.72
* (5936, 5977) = 9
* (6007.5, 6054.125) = 8.87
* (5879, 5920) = 7.75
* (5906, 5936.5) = 8.93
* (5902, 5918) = 8.81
